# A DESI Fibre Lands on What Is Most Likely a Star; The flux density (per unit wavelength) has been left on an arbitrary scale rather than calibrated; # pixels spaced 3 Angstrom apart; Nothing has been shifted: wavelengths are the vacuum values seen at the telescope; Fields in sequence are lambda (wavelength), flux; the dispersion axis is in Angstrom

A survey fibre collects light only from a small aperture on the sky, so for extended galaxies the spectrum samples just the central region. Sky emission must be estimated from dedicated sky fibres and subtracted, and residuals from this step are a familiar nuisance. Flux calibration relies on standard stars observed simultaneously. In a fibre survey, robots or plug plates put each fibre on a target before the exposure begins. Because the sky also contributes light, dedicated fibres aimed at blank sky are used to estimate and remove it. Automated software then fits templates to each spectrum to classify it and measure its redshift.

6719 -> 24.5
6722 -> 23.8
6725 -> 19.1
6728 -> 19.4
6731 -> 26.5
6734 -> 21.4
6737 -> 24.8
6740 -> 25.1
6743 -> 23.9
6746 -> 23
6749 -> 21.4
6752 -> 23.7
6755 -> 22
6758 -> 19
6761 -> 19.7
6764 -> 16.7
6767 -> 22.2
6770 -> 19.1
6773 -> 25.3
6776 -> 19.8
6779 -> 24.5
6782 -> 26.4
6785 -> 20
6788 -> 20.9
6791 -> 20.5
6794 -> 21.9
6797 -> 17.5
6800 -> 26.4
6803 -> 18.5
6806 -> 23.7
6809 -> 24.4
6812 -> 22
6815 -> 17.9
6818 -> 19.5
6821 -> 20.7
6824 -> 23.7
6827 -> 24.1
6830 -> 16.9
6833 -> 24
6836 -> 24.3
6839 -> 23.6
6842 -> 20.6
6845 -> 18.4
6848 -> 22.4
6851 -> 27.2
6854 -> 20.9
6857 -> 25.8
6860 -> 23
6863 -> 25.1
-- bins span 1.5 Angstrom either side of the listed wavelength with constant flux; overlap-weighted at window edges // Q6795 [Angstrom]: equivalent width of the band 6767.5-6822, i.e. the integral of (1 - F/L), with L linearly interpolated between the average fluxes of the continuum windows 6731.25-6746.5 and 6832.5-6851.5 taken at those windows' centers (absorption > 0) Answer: 3.8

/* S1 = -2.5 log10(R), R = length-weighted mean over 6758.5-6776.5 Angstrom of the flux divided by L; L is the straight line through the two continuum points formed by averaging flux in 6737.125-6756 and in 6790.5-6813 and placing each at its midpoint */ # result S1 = 0.119 mag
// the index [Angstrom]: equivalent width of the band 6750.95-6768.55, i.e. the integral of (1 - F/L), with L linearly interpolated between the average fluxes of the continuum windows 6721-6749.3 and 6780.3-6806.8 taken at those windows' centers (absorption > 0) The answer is 1.5 Angstrom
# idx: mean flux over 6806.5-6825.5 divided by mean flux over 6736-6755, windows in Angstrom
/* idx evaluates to 0.9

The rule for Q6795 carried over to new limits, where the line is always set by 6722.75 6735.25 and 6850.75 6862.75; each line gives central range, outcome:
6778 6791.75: 0.1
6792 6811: 0.8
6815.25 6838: 1.7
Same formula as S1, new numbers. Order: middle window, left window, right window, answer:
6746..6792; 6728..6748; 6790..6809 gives 0.06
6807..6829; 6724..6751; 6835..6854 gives 0.05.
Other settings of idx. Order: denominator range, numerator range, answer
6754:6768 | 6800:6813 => 1.15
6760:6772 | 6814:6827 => 1.07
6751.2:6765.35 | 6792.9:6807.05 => 1.07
